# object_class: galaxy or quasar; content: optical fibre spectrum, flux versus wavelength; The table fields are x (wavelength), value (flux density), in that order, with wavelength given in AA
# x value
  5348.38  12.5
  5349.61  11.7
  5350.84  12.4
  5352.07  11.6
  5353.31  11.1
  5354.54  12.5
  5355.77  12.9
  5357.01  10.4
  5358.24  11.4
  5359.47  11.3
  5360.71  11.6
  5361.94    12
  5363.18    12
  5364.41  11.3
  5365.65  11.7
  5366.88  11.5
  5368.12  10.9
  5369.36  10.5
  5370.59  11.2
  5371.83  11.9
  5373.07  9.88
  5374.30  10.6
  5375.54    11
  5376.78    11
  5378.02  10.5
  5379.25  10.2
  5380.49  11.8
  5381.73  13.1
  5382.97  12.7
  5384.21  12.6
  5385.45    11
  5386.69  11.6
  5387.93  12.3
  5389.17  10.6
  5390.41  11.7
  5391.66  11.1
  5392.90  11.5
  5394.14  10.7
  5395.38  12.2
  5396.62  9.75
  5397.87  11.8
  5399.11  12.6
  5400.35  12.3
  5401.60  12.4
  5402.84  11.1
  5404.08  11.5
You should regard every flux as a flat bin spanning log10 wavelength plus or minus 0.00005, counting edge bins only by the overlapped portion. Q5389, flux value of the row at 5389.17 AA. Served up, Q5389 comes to 10.6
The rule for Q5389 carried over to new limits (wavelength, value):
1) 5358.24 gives 11.4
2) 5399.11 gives 12.6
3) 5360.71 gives 11.6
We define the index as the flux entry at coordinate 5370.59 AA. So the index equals 11.2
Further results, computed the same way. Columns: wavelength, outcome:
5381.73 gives 13.1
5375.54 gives 11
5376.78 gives 11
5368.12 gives 10.9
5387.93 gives 12.3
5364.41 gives 11.3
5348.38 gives 12.5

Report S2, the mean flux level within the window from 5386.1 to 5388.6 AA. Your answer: 11.9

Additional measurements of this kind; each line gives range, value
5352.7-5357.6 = 11.7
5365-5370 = 11.2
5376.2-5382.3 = 11.3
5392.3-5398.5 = 11.2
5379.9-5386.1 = 12.2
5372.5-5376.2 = 10.5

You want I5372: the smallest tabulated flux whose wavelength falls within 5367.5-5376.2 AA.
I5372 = 9.88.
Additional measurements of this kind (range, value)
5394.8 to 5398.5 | 9.75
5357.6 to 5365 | 11.3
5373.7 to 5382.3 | 10.2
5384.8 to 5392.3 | 10.6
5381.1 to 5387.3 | 11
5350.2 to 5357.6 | 10.4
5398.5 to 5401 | 12.3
